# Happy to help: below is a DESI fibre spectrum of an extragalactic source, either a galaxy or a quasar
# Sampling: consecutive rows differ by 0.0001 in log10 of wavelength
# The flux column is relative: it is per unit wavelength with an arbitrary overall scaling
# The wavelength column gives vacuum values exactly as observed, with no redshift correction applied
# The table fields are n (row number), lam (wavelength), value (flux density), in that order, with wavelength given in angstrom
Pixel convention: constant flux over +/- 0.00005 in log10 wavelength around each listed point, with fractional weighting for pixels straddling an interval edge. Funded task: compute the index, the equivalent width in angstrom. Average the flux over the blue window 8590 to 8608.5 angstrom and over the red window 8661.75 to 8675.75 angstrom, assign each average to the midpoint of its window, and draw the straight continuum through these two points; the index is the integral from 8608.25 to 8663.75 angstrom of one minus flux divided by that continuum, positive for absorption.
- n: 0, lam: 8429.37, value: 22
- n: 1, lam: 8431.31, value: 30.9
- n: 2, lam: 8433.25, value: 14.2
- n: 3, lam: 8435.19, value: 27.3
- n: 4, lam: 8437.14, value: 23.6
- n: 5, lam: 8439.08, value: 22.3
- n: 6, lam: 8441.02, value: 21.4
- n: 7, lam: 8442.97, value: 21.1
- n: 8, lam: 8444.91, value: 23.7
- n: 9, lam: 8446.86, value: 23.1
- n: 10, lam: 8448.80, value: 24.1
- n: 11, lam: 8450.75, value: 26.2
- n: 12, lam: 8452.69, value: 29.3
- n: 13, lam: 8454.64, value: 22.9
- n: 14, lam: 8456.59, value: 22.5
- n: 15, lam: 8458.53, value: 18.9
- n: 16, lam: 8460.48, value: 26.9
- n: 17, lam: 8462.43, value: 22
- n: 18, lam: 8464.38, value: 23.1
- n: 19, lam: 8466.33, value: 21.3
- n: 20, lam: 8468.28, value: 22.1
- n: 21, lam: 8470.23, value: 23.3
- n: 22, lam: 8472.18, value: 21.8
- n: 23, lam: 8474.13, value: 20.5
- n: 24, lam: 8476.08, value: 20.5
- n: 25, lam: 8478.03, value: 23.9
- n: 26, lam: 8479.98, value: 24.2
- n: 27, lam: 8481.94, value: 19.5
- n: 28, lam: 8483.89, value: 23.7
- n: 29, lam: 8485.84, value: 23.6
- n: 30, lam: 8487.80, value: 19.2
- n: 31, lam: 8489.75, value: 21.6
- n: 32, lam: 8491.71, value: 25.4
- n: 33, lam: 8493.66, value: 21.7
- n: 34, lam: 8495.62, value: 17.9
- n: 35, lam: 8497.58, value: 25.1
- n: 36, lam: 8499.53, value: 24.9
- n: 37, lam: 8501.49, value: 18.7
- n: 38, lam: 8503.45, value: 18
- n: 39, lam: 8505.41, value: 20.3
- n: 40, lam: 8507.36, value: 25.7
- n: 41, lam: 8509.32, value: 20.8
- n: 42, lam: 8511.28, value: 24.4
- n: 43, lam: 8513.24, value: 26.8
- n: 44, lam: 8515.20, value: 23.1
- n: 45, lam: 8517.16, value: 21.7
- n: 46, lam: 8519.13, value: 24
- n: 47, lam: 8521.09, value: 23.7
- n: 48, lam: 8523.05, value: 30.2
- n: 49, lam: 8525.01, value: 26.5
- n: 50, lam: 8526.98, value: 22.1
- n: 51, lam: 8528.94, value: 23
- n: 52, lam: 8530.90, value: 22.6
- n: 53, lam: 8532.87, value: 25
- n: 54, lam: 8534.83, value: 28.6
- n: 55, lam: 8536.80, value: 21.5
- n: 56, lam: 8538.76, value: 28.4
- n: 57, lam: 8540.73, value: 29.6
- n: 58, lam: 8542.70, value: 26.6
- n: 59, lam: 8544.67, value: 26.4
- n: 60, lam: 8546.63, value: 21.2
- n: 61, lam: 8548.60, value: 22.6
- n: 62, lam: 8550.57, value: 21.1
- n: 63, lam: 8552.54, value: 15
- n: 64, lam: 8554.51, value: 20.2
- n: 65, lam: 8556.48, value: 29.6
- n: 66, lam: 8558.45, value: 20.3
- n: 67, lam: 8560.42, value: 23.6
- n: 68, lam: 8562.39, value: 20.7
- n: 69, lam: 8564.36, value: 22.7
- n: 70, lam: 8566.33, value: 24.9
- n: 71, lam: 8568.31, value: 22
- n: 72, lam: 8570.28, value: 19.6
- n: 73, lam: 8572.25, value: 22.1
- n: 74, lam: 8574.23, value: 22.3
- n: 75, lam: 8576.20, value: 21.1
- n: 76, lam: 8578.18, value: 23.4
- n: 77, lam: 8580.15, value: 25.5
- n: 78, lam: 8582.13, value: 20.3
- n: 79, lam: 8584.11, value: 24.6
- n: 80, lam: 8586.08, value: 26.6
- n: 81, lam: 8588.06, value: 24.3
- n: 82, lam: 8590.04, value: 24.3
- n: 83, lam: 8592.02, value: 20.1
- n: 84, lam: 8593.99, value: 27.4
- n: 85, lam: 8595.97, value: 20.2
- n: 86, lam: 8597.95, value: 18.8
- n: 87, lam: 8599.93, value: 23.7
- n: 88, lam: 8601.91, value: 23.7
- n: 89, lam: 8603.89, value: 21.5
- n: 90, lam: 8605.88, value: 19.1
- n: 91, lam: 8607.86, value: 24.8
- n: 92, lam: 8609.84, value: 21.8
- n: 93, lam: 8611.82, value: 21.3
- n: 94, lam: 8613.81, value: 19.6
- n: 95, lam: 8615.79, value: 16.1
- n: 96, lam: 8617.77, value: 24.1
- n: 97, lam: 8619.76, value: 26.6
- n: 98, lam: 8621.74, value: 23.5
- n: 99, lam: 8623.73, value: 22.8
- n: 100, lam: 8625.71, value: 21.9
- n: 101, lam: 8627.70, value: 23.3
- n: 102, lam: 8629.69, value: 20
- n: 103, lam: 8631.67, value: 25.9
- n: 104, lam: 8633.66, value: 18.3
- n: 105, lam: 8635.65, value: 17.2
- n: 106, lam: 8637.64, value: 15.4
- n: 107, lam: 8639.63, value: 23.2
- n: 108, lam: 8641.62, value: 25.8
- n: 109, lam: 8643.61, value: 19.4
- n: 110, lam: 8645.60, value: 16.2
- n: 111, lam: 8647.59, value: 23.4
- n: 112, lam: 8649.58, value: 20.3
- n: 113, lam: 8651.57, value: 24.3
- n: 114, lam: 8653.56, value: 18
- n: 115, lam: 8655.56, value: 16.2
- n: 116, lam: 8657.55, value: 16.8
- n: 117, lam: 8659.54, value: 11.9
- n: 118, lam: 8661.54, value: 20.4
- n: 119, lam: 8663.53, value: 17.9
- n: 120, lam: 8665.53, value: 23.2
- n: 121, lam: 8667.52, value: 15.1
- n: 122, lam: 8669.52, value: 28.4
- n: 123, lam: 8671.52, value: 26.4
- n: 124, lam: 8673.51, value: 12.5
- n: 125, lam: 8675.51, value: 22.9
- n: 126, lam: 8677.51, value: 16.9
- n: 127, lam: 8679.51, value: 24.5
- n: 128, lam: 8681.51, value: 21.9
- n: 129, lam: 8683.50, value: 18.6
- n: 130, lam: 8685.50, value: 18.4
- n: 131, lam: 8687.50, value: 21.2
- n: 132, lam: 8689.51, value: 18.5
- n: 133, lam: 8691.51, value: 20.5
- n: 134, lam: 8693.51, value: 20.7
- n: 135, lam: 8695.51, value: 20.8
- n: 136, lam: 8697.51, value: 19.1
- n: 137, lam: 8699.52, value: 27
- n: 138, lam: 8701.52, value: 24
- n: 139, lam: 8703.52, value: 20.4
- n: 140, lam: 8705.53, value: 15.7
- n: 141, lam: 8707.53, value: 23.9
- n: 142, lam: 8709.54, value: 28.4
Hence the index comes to 2.5 angstrom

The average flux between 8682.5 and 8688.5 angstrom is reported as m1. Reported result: 19.4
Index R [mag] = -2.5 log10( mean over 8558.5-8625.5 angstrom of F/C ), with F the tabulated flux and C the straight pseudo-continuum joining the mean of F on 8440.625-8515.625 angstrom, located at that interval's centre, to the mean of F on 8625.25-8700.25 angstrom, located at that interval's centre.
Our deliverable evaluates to -0.06 mag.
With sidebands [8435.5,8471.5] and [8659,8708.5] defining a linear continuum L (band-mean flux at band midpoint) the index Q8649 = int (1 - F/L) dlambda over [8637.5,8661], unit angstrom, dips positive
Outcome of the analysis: 1.7 angstrom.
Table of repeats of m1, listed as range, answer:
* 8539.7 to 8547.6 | 26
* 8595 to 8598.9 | 19.5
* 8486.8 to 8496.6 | 21.2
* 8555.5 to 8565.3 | 23.4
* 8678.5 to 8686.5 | 20.9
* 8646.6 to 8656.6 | 20.4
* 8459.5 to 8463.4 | 24.4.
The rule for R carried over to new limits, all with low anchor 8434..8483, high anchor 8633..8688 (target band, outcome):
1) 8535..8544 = -0.22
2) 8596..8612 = -0.05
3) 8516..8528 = -0.12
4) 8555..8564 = -0.09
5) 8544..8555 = 0.03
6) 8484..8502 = 0.01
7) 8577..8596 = -0.14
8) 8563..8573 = -0.05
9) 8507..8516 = -0.09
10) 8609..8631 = -0.08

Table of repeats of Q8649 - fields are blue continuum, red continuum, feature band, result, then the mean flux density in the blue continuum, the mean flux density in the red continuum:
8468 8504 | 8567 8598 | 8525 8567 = -2.25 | 21.9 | 22.8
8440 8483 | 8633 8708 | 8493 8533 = -1.75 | 22.8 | 20.1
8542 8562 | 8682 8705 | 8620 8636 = -0.32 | 22.5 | 20.8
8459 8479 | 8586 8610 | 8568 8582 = 0.28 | 22.4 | 22.7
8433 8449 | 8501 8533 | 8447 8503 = 0.71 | 22.6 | 23.4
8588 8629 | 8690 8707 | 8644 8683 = 3.04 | 22.3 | 21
